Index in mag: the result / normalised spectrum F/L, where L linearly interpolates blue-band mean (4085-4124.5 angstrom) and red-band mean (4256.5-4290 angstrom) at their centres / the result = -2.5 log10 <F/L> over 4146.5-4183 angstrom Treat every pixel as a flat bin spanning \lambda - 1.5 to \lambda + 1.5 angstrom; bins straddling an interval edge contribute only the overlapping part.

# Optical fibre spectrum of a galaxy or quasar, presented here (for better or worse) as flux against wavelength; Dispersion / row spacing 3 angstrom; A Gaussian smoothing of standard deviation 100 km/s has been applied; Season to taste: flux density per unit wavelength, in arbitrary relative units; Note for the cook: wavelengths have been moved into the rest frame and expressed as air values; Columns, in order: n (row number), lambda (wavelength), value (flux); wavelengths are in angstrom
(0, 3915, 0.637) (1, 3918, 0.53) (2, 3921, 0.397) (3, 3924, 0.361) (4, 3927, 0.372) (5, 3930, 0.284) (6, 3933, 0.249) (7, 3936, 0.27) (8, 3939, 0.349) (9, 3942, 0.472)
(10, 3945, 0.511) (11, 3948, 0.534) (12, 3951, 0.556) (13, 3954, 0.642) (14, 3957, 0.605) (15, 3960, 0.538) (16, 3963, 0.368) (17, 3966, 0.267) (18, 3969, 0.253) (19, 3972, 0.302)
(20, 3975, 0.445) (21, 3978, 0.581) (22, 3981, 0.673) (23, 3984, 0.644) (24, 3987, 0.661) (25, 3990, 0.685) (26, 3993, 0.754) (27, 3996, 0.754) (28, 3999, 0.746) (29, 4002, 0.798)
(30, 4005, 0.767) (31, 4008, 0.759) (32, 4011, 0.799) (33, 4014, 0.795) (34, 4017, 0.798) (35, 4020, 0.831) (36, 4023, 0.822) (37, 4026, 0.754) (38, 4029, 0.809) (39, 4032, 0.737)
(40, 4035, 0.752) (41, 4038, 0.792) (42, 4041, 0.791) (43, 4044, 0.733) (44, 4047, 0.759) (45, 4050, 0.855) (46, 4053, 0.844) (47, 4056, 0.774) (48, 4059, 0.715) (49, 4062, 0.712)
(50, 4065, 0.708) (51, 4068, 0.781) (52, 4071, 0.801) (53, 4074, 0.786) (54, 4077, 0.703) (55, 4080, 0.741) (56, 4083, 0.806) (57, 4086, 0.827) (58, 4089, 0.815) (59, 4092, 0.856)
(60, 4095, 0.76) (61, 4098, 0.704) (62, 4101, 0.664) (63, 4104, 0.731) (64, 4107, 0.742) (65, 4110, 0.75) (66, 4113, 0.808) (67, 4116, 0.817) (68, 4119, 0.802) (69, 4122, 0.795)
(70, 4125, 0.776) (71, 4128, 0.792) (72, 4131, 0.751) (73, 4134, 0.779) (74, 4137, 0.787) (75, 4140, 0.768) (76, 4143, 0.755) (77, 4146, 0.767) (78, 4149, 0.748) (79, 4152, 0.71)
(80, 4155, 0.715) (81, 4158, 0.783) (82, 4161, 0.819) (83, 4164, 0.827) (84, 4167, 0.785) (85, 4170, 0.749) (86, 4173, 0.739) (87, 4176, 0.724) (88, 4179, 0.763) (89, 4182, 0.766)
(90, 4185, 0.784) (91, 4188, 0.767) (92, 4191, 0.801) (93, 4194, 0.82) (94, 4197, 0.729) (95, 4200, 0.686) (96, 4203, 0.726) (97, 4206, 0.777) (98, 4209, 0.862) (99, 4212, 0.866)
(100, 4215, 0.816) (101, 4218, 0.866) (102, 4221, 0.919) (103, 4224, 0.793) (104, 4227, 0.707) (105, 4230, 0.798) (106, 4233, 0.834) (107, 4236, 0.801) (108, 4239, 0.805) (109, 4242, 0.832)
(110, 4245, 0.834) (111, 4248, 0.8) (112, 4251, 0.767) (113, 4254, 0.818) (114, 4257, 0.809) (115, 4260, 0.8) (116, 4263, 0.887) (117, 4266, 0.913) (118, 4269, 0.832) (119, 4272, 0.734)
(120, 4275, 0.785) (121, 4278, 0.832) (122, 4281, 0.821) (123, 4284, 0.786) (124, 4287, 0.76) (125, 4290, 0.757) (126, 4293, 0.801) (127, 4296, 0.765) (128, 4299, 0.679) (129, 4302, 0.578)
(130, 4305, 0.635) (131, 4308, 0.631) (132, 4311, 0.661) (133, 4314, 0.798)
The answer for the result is 0.038 mag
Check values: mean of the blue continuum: 0.774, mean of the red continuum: 0.812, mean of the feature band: 0.761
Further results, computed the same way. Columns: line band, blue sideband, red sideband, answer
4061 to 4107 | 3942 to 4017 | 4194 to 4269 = -0.11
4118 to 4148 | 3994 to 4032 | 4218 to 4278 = 0.03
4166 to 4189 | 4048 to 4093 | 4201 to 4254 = 0.06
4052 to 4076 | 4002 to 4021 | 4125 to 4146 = 0.03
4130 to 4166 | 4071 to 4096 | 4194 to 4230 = 0.03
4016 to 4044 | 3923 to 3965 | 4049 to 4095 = -0.18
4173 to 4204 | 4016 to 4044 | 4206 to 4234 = 0.09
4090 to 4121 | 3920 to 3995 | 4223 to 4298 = -0.20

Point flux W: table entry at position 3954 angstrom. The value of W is 0.642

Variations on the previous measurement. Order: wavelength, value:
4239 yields 0.805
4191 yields 0.801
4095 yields 0.76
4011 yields 0.799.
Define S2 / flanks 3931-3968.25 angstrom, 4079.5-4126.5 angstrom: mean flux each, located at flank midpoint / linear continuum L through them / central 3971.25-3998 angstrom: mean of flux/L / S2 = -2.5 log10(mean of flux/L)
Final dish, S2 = -0.20 mag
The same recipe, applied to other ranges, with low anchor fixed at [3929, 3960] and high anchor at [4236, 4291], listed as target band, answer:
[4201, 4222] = -0.104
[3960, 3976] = 0.365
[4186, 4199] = -0.065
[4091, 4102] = -0.193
